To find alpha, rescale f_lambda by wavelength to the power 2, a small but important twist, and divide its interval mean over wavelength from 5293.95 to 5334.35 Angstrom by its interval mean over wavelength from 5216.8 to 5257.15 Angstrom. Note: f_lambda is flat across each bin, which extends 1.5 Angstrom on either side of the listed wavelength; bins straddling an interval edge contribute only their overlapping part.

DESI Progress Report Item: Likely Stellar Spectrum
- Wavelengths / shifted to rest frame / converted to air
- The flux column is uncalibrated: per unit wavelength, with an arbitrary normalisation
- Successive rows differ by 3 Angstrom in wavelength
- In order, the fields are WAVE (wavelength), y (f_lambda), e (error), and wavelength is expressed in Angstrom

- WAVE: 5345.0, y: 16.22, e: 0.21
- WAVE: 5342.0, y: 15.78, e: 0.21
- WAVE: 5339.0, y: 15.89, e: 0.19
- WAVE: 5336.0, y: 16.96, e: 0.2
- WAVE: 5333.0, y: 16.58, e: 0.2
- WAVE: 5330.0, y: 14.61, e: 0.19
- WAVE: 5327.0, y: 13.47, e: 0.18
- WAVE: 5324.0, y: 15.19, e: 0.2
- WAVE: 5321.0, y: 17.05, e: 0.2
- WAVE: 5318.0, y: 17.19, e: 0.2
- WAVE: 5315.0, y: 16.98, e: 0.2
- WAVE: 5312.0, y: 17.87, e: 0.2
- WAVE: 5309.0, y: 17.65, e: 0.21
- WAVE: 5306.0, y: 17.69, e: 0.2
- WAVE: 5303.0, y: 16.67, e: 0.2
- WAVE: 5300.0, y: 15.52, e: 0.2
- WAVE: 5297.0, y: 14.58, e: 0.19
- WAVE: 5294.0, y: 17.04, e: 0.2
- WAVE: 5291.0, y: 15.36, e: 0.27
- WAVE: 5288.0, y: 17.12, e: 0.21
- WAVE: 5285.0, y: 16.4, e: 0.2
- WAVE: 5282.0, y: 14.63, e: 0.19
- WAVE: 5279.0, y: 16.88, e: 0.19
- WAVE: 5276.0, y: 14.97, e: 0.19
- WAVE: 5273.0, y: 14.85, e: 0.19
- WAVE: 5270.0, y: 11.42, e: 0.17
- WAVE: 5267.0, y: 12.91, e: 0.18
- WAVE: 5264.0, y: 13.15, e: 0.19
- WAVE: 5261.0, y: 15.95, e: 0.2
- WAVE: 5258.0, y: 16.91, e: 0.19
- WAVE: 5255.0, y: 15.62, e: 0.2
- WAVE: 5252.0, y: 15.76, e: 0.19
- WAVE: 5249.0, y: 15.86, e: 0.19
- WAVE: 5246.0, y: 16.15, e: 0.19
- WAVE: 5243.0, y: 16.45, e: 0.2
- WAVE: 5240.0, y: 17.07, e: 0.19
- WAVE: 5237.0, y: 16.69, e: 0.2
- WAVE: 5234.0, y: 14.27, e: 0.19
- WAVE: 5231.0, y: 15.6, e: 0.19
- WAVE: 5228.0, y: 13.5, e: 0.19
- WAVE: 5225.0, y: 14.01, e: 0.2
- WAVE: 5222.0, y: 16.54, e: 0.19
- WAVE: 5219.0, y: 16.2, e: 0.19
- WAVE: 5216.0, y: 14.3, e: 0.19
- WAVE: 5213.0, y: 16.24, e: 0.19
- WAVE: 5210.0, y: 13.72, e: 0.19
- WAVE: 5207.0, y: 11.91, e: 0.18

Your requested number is 1.1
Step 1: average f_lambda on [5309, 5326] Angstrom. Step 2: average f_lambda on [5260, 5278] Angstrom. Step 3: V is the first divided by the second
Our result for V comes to 1.21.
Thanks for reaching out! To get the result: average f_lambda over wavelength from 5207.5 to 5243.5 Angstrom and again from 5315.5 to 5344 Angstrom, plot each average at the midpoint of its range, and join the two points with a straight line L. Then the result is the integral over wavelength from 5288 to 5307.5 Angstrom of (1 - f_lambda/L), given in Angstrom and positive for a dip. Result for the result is -0.6 Angstrom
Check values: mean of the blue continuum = 15.3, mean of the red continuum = 15.9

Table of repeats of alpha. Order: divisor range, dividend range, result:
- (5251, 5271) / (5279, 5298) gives 1.11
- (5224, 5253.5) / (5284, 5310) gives 1.08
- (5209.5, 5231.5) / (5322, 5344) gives 1.08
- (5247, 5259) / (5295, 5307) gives 1.02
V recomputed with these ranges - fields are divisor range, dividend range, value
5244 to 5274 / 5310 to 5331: 1.08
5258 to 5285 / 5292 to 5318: 1.15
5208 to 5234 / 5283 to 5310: 1.10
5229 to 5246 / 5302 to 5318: 1.09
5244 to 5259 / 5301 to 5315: 1.08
